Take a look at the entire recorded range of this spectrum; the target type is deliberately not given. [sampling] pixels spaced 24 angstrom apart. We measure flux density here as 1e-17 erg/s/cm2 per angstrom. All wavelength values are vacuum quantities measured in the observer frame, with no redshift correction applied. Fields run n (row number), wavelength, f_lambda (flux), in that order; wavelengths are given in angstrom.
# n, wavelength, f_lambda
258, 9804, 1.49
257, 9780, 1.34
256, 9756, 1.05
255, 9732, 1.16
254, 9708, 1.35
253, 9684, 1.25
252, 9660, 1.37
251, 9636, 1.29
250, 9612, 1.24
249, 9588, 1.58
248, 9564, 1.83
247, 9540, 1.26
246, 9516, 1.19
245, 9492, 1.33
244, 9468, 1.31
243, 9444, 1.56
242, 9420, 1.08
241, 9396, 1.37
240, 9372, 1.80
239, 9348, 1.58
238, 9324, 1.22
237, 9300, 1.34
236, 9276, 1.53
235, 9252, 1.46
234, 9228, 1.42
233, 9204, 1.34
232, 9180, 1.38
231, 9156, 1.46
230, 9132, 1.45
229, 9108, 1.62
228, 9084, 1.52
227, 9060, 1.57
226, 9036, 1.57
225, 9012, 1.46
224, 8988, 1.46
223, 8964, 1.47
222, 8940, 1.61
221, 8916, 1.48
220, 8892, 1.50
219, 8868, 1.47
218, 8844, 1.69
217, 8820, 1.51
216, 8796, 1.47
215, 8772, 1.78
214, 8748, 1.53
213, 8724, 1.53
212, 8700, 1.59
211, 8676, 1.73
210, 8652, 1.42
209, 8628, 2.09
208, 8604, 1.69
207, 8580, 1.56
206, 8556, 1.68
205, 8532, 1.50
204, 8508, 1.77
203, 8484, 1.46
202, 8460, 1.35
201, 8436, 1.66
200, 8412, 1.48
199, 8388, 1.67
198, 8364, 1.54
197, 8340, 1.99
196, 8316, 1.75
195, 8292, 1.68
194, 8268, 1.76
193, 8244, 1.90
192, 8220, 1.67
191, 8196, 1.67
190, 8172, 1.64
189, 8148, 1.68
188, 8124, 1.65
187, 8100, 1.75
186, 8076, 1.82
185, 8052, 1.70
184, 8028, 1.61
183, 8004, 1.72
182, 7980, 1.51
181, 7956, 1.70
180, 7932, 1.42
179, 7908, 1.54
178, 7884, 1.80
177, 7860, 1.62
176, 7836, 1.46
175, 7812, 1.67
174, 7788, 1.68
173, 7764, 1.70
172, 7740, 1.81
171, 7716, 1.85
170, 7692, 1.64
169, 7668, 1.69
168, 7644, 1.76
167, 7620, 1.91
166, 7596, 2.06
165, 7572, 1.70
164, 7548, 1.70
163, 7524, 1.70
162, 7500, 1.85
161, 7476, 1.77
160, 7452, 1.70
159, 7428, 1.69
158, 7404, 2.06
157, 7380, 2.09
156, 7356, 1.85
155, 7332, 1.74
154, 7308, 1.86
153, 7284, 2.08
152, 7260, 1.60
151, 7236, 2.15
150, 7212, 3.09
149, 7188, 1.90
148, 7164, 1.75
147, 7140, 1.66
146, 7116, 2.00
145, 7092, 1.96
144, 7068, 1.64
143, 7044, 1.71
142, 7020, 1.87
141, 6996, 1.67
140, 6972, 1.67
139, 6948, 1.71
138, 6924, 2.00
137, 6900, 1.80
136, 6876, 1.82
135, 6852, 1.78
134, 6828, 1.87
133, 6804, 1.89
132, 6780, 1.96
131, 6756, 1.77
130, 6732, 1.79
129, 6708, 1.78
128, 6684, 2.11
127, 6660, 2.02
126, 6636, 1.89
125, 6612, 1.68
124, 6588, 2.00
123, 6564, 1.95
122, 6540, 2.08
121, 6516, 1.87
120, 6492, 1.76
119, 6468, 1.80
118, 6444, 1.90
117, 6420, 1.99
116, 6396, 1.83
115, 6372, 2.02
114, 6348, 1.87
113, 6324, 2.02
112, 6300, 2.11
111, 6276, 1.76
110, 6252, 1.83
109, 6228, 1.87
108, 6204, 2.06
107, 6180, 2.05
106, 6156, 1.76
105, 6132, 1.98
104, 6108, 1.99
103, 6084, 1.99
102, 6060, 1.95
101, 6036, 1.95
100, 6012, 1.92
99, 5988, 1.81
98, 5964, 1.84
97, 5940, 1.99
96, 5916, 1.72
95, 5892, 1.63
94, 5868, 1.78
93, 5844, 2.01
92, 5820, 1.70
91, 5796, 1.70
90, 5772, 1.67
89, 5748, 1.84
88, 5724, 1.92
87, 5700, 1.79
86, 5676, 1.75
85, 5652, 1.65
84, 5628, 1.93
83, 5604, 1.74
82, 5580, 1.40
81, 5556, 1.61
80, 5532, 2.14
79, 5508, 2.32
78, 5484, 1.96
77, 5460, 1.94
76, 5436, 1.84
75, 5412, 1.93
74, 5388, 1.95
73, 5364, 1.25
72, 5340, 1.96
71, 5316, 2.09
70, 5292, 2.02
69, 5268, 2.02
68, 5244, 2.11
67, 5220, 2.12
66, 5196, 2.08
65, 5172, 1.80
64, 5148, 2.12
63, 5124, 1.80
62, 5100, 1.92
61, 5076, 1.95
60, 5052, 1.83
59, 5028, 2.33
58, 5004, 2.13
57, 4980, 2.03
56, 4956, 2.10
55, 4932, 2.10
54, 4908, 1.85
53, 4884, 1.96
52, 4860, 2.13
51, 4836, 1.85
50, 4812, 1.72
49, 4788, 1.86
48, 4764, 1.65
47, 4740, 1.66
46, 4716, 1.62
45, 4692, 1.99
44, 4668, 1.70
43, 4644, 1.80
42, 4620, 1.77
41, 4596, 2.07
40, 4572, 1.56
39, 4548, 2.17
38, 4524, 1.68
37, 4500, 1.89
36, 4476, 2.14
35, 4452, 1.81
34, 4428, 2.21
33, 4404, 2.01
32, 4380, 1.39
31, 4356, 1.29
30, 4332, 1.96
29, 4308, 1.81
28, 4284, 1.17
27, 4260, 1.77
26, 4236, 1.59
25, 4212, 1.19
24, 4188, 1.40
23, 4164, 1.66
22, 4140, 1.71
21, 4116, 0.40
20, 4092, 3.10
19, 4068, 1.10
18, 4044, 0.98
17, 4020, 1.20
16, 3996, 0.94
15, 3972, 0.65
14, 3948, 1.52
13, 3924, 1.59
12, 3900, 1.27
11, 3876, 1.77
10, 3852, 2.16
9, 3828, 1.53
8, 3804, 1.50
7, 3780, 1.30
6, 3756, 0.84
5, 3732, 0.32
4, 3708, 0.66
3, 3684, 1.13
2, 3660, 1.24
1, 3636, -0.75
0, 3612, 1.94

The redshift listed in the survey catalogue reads 0.10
